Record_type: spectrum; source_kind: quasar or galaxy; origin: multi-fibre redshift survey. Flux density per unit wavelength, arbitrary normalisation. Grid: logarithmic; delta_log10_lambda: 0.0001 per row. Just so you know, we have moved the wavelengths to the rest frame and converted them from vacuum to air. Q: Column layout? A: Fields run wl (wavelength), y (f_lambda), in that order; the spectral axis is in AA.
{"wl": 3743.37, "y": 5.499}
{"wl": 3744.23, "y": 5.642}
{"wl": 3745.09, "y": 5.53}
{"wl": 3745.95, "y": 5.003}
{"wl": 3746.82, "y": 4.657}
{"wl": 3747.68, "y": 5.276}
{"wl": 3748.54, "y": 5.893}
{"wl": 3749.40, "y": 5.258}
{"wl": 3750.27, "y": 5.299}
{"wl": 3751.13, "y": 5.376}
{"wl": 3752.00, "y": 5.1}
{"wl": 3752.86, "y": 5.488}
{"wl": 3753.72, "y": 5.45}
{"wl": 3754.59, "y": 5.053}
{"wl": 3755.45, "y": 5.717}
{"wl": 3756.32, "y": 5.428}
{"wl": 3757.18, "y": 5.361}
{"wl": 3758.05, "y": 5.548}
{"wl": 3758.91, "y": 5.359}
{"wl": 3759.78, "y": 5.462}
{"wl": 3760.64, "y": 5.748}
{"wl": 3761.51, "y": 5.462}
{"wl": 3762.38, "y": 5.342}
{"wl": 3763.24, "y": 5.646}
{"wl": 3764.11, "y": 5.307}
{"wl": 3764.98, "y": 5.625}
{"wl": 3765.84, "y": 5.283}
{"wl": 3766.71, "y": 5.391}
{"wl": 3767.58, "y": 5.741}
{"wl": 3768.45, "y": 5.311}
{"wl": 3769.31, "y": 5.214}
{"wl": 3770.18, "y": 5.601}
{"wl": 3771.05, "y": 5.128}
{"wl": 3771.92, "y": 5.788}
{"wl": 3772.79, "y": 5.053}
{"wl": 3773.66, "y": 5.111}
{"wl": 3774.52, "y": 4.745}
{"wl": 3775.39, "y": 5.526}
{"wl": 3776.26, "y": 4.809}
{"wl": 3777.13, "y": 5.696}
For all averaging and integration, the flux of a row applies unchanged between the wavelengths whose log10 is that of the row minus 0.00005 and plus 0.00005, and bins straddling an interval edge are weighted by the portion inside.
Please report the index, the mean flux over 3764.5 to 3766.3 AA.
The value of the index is 5.45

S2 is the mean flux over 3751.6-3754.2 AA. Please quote 5.35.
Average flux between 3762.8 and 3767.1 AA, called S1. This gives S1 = 5.46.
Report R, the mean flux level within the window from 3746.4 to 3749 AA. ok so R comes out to 5.3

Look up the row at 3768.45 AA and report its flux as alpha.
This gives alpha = 5.311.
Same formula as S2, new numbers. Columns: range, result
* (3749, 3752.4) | 5.25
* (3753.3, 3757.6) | 5.4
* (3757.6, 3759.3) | 5.46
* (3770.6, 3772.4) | 5.43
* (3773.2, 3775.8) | 5.14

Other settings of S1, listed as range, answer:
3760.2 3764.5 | 5.5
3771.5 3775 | 5.18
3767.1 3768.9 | 5.53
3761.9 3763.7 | 5.49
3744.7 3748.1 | 5.11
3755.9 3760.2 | 5.43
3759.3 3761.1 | 5.59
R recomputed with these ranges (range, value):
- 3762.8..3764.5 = 5.49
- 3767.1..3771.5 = 5.4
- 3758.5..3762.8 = 5.47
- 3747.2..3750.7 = 5.43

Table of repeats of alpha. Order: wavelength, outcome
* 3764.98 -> 5.625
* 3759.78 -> 5.462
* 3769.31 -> 5.214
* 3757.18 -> 5.361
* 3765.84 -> 5.283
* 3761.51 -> 5.462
